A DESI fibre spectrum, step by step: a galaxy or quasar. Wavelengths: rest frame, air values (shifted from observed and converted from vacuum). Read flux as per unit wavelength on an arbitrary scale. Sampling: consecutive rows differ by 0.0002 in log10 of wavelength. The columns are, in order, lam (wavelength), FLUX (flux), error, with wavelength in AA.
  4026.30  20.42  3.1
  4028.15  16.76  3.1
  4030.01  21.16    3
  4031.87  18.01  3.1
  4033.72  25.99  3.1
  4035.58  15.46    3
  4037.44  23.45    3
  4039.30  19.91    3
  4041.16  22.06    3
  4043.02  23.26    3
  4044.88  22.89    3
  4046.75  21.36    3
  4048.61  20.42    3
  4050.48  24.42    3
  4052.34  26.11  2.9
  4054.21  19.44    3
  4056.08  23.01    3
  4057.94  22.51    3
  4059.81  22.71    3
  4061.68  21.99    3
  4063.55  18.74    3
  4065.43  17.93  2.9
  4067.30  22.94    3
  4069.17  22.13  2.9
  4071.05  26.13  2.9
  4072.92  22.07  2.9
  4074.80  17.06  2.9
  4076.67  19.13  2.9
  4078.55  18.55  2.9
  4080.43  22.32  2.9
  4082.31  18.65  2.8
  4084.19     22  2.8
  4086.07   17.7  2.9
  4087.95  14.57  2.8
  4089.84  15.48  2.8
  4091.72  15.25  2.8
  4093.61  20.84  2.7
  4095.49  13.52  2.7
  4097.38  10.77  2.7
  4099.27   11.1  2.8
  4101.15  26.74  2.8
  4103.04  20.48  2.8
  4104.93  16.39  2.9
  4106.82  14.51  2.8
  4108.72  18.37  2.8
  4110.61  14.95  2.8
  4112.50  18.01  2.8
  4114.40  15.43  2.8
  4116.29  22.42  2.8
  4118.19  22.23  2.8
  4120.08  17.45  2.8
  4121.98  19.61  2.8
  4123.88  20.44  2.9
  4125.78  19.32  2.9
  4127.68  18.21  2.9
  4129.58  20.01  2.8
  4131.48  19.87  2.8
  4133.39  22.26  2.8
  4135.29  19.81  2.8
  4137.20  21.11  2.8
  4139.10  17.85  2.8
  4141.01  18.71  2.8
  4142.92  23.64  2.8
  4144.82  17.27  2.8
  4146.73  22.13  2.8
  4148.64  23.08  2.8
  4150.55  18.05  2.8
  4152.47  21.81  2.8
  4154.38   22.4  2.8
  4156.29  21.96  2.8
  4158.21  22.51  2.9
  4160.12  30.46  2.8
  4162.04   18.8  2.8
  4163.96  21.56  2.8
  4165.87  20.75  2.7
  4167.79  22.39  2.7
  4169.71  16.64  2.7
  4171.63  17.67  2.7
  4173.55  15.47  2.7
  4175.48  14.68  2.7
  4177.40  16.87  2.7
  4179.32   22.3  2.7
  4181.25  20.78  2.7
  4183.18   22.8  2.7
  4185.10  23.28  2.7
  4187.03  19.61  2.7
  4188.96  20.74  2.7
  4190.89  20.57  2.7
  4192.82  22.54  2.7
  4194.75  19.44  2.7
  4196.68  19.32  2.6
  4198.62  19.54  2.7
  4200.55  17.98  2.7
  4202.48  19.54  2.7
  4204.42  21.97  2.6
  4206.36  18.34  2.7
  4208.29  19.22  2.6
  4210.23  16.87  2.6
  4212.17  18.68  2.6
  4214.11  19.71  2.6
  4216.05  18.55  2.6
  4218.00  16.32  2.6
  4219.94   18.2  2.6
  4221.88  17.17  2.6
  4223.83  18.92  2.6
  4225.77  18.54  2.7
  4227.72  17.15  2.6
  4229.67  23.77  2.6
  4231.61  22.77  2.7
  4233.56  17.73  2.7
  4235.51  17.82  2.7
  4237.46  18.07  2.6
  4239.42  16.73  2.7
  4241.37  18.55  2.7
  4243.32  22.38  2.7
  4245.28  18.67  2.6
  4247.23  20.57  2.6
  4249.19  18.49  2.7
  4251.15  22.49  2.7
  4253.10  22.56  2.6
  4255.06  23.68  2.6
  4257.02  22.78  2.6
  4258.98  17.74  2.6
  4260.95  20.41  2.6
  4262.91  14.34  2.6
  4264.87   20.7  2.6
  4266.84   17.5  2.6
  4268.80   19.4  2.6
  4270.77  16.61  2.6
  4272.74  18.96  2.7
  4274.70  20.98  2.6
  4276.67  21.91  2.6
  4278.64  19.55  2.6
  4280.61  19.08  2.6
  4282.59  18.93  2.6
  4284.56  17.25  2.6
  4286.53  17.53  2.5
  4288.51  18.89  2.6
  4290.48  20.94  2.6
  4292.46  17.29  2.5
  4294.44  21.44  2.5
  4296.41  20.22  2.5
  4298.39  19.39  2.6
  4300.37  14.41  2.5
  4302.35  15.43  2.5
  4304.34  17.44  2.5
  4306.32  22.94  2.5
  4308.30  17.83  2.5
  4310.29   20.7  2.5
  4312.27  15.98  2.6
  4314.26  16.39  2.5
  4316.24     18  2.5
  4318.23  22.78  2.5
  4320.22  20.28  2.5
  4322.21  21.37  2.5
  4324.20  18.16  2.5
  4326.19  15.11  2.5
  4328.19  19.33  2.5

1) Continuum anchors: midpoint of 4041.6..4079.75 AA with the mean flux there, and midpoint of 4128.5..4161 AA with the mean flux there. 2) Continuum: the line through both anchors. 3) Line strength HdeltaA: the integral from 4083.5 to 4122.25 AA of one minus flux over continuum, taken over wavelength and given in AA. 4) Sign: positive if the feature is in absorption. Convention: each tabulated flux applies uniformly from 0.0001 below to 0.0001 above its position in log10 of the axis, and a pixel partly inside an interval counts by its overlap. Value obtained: 7.27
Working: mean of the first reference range 21.6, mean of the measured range 17.5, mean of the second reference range 21.3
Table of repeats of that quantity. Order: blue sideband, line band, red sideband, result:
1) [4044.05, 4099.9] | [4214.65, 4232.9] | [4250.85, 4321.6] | 0.3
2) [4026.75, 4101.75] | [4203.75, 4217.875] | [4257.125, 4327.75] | 0.3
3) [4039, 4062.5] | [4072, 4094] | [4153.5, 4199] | 3.4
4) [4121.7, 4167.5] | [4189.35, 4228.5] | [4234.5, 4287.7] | 2.2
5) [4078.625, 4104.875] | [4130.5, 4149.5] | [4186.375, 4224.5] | -2.4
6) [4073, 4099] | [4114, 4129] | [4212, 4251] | -1.5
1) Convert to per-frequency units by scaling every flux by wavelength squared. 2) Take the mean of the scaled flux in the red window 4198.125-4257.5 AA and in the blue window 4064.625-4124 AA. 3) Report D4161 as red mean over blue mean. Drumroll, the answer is 1.12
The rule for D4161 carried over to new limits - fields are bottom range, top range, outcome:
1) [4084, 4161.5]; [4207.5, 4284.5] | 1.06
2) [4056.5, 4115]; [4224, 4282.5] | 1.14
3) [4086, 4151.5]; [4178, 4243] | 1.10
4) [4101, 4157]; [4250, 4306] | 1.05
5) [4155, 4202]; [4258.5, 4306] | 0.96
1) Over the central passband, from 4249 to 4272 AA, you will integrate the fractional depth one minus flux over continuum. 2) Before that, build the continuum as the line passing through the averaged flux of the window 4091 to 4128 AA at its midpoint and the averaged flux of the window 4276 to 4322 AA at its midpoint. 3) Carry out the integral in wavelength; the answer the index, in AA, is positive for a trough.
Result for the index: -1.3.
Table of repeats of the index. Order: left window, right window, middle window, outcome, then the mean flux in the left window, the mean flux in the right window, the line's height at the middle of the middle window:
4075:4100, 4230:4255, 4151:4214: -4.7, 17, 20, 18.8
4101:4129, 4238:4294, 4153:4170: -2.8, 18.8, 19.5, 19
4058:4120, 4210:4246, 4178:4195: -2.3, 18.8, 18.8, 18.8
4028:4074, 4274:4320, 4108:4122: 1.7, 21.7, 18.9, 21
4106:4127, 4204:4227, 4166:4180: 0.3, 18.5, 18.4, 18.4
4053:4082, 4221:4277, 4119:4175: 0.2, 21.1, 19.5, 20.4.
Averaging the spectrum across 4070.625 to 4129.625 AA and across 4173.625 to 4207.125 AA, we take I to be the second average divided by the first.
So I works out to 1.1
